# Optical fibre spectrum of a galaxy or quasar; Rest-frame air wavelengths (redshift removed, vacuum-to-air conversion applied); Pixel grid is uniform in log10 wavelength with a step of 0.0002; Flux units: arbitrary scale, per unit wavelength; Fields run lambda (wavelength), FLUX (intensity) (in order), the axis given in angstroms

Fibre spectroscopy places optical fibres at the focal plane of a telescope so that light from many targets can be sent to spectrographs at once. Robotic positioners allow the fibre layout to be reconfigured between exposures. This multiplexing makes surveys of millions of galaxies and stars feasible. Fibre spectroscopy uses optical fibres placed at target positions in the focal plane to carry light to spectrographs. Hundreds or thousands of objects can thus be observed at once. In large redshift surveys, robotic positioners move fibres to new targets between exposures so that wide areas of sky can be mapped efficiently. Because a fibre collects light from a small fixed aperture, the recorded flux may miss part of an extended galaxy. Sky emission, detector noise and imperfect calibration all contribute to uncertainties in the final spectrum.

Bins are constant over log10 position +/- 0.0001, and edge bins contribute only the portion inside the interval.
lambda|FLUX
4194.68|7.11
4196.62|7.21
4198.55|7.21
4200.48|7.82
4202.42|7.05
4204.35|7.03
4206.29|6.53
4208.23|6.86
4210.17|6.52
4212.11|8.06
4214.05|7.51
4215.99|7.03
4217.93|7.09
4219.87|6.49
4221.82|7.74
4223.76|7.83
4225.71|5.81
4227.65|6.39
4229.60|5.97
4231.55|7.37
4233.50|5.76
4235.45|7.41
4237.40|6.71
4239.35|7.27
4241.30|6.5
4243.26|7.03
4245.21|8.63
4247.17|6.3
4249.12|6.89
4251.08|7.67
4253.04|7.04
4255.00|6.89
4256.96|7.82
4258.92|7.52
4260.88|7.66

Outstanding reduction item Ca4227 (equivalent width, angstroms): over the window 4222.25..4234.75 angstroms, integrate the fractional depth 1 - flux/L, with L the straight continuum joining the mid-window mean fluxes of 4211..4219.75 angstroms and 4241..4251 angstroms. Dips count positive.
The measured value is 1.14 angstroms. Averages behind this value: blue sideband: 7.32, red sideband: 7.16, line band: 6.59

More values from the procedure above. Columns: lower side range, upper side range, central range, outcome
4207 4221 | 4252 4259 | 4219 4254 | 1.3 angstroms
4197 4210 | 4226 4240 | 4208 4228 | -0.6 angstroms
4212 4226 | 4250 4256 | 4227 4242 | 1.1 angstroms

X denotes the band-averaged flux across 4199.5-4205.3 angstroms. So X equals 7.31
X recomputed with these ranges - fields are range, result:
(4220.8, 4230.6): 6.75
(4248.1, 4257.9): 7.26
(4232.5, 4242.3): 6.73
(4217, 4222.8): 7.11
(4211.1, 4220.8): 7.24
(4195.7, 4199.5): 7.22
